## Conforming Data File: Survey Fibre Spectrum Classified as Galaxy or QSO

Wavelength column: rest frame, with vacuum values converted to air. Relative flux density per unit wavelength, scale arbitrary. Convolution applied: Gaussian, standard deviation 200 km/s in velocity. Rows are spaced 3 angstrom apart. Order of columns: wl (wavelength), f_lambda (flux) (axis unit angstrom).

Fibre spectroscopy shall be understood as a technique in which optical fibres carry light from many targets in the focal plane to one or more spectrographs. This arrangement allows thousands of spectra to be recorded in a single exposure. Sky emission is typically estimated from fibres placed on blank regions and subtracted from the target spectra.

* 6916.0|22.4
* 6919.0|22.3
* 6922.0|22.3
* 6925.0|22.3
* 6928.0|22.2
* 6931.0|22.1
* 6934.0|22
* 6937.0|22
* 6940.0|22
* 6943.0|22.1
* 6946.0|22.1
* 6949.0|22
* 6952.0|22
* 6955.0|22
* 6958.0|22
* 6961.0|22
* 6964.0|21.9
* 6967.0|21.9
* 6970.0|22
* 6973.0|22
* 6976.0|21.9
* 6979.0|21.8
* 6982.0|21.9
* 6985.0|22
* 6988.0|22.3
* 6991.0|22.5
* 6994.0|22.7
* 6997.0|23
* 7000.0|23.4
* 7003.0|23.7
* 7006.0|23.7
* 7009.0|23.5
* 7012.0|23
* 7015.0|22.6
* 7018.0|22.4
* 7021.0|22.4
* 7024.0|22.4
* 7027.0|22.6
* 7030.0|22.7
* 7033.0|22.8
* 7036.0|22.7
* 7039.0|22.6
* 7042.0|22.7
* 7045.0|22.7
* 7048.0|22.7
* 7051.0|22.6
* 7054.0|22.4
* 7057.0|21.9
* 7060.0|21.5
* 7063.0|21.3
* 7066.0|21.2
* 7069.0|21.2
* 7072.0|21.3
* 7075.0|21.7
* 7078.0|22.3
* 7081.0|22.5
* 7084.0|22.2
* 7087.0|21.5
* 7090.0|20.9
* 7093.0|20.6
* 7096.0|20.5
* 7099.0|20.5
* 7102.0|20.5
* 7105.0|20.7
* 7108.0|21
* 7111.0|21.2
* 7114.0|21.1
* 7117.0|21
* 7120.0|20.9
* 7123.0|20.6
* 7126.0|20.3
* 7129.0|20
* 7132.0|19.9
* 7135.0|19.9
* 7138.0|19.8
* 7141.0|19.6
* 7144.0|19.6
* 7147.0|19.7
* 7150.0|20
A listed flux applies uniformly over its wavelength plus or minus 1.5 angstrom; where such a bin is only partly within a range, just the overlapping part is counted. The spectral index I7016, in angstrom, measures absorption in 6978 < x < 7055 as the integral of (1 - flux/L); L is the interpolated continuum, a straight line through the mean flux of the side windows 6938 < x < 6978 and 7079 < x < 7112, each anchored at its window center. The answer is -3.83 angstrom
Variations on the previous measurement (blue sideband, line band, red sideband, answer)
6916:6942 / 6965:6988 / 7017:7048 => 0.4 angstrom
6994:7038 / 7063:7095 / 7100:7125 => 0.1 angstrom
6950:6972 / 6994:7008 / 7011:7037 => -0.6 angstrom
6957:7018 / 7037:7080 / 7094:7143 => -1.3 angstrom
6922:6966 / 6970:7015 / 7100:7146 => -2.2 angstrom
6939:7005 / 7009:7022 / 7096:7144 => -0.6 angstrom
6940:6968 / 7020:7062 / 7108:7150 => -2.6 angstrom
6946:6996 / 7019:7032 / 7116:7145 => -0.7 angstrom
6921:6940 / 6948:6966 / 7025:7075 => 0.1 angstrom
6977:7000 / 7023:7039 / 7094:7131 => -0.6 angstrom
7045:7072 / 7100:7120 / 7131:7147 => -0.4 angstrom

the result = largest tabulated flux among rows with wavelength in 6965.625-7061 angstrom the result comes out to 23.7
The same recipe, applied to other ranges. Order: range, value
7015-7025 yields 22.6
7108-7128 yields 21.2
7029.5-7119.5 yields 22.8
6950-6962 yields 22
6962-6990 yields 22.3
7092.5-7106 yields 20.7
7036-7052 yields 22.7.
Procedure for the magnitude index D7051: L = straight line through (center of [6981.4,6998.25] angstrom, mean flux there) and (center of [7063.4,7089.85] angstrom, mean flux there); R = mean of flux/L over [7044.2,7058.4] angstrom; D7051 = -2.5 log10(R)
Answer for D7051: -0.03 mag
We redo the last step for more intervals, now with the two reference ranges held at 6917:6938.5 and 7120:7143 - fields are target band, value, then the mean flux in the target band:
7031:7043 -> -0.08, 22.7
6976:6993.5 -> -0.03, 22.1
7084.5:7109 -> -0.02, 20.8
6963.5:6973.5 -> -0.01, 21.9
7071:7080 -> -0.06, 21.8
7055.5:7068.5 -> -0.03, 21.5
